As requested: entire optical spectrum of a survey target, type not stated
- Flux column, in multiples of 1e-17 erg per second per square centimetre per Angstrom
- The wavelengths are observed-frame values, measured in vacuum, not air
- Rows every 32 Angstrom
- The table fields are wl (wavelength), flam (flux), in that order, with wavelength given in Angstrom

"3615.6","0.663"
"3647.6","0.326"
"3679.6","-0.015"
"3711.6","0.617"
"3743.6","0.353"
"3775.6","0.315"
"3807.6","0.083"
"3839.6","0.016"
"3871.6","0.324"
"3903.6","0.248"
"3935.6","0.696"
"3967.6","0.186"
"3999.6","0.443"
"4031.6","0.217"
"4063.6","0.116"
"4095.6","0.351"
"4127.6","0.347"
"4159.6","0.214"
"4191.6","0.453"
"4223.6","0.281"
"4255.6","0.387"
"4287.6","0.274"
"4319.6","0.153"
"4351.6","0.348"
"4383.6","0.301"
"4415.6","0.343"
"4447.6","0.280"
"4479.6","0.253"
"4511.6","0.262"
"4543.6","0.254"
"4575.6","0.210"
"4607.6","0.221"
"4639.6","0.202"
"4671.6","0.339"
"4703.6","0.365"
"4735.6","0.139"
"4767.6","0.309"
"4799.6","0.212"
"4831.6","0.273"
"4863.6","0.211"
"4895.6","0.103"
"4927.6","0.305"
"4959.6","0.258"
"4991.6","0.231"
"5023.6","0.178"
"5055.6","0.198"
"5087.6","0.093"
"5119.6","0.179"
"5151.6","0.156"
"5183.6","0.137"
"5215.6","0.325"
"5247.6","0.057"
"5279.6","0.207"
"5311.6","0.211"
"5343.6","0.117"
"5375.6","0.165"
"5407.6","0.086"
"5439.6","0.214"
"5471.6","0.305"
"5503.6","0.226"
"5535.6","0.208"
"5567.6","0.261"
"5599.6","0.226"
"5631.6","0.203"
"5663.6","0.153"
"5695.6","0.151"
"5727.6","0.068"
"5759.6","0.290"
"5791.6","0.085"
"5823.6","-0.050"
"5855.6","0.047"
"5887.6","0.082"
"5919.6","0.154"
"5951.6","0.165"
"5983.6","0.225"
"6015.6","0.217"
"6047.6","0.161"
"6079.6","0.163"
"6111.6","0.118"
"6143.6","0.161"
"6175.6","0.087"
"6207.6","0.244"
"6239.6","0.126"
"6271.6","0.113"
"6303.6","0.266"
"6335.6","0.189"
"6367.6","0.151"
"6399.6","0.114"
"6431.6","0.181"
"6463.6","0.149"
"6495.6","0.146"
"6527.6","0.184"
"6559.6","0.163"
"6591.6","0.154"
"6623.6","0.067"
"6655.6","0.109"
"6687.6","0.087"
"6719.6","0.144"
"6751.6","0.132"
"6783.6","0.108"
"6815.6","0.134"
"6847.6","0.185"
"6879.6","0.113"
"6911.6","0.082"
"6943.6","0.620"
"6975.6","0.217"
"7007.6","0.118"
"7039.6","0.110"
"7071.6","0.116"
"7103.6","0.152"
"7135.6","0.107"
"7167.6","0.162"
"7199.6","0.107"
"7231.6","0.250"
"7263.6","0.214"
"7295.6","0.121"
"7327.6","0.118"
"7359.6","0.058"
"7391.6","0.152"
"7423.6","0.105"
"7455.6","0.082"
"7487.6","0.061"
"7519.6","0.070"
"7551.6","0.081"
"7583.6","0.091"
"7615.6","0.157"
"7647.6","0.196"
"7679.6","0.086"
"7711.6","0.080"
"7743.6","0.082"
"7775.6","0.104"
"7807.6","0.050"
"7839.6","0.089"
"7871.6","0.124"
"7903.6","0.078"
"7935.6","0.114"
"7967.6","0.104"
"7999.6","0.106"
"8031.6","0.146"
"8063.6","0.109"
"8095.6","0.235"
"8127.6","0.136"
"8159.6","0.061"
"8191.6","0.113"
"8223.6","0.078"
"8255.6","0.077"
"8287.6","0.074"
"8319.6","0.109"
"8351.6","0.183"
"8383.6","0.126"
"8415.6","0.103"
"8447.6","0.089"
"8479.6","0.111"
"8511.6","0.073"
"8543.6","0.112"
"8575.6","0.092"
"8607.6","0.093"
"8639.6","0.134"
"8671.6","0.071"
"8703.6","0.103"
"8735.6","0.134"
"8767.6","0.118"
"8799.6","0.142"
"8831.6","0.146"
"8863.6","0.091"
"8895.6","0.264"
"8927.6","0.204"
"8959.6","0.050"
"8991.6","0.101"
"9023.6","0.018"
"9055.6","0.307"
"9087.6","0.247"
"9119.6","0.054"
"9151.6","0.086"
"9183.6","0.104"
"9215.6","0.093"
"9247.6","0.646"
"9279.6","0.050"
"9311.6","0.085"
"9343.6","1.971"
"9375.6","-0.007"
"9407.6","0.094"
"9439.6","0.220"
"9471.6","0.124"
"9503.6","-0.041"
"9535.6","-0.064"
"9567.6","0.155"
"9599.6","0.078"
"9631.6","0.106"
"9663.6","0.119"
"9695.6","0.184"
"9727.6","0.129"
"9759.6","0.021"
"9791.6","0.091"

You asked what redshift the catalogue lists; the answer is 0.866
